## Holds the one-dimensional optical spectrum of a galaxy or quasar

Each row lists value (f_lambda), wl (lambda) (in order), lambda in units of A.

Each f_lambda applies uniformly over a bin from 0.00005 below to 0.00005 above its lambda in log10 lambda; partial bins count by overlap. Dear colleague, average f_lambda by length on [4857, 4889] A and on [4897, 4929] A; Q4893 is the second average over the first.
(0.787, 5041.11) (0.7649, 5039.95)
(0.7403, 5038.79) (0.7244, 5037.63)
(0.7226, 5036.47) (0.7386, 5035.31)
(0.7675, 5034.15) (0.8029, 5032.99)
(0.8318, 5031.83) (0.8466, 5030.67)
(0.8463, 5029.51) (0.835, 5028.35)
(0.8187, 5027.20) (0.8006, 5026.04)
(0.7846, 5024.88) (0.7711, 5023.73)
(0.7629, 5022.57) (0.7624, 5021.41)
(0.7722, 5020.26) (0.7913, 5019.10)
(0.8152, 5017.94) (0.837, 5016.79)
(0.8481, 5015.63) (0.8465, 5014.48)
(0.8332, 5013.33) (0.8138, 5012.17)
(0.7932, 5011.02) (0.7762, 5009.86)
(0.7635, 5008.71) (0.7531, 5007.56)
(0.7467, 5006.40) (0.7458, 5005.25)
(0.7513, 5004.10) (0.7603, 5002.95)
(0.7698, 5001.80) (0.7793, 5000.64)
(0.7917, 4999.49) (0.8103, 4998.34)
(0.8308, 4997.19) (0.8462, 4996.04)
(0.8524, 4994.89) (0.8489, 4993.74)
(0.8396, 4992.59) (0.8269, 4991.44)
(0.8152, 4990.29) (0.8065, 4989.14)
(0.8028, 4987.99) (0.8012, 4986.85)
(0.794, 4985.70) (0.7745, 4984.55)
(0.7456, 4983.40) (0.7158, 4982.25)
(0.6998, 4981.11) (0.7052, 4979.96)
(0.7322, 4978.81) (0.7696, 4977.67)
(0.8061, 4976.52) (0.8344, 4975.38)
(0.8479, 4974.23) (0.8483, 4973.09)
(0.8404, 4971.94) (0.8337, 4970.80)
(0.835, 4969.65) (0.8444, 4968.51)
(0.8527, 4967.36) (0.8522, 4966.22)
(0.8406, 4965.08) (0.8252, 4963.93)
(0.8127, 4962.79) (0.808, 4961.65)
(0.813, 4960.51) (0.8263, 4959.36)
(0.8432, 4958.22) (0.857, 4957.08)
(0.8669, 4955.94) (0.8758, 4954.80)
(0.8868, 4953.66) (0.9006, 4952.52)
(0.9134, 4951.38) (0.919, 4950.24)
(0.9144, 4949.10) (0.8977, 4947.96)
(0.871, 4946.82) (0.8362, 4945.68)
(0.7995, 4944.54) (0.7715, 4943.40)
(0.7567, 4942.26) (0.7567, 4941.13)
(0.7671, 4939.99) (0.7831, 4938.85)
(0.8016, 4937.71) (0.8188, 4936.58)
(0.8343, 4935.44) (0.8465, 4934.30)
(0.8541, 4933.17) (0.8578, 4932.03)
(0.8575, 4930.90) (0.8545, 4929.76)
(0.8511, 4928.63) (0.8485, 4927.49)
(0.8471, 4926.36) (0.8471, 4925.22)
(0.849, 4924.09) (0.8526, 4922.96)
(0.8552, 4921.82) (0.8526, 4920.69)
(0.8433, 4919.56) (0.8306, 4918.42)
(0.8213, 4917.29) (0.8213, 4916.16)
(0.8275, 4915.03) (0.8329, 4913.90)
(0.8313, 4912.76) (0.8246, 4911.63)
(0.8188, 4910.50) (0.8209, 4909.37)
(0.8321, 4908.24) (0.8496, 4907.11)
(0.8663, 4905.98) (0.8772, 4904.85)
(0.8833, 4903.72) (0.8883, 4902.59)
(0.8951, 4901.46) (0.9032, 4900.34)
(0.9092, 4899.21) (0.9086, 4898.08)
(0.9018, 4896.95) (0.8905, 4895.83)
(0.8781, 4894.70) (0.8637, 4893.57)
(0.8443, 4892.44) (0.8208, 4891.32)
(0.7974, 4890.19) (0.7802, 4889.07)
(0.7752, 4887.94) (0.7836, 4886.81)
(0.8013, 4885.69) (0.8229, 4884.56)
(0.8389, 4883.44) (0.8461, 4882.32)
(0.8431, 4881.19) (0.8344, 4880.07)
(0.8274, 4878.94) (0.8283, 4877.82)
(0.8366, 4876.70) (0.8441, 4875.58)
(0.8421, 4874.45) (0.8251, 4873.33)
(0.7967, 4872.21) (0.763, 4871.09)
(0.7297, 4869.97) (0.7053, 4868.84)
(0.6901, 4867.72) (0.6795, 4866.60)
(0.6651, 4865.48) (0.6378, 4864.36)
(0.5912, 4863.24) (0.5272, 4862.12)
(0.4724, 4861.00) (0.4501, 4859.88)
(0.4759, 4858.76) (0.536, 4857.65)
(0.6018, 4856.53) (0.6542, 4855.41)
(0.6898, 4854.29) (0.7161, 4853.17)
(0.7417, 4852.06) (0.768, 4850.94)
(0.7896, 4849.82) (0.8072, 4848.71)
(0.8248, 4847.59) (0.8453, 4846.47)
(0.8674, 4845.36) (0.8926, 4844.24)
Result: 1.18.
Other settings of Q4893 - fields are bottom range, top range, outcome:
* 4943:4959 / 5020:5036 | 0.92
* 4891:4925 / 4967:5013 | 0.93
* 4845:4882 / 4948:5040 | 1.13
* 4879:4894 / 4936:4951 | 1.01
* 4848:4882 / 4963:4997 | 1.14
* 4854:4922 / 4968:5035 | 1.02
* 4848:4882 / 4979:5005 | 1.11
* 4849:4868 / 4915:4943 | 1.32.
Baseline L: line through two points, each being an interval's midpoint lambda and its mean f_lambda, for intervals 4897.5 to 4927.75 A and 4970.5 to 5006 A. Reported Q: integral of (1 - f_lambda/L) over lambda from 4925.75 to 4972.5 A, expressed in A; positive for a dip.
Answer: -0.9 A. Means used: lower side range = 0.853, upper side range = 0.794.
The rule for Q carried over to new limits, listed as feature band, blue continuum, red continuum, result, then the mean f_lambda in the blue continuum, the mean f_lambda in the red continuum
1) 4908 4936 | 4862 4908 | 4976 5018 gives -1.29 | 0.81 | 0.79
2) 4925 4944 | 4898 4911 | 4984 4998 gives 0.72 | 0.87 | 0.82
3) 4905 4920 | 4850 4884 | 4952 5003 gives -1.60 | 0.71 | 0.815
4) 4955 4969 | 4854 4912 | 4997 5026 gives -0.98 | 0.775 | 0.788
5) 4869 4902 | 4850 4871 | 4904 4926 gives -4.76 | 0.635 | 0.84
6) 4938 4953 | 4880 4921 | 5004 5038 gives -0.21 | 0.845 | 0.791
